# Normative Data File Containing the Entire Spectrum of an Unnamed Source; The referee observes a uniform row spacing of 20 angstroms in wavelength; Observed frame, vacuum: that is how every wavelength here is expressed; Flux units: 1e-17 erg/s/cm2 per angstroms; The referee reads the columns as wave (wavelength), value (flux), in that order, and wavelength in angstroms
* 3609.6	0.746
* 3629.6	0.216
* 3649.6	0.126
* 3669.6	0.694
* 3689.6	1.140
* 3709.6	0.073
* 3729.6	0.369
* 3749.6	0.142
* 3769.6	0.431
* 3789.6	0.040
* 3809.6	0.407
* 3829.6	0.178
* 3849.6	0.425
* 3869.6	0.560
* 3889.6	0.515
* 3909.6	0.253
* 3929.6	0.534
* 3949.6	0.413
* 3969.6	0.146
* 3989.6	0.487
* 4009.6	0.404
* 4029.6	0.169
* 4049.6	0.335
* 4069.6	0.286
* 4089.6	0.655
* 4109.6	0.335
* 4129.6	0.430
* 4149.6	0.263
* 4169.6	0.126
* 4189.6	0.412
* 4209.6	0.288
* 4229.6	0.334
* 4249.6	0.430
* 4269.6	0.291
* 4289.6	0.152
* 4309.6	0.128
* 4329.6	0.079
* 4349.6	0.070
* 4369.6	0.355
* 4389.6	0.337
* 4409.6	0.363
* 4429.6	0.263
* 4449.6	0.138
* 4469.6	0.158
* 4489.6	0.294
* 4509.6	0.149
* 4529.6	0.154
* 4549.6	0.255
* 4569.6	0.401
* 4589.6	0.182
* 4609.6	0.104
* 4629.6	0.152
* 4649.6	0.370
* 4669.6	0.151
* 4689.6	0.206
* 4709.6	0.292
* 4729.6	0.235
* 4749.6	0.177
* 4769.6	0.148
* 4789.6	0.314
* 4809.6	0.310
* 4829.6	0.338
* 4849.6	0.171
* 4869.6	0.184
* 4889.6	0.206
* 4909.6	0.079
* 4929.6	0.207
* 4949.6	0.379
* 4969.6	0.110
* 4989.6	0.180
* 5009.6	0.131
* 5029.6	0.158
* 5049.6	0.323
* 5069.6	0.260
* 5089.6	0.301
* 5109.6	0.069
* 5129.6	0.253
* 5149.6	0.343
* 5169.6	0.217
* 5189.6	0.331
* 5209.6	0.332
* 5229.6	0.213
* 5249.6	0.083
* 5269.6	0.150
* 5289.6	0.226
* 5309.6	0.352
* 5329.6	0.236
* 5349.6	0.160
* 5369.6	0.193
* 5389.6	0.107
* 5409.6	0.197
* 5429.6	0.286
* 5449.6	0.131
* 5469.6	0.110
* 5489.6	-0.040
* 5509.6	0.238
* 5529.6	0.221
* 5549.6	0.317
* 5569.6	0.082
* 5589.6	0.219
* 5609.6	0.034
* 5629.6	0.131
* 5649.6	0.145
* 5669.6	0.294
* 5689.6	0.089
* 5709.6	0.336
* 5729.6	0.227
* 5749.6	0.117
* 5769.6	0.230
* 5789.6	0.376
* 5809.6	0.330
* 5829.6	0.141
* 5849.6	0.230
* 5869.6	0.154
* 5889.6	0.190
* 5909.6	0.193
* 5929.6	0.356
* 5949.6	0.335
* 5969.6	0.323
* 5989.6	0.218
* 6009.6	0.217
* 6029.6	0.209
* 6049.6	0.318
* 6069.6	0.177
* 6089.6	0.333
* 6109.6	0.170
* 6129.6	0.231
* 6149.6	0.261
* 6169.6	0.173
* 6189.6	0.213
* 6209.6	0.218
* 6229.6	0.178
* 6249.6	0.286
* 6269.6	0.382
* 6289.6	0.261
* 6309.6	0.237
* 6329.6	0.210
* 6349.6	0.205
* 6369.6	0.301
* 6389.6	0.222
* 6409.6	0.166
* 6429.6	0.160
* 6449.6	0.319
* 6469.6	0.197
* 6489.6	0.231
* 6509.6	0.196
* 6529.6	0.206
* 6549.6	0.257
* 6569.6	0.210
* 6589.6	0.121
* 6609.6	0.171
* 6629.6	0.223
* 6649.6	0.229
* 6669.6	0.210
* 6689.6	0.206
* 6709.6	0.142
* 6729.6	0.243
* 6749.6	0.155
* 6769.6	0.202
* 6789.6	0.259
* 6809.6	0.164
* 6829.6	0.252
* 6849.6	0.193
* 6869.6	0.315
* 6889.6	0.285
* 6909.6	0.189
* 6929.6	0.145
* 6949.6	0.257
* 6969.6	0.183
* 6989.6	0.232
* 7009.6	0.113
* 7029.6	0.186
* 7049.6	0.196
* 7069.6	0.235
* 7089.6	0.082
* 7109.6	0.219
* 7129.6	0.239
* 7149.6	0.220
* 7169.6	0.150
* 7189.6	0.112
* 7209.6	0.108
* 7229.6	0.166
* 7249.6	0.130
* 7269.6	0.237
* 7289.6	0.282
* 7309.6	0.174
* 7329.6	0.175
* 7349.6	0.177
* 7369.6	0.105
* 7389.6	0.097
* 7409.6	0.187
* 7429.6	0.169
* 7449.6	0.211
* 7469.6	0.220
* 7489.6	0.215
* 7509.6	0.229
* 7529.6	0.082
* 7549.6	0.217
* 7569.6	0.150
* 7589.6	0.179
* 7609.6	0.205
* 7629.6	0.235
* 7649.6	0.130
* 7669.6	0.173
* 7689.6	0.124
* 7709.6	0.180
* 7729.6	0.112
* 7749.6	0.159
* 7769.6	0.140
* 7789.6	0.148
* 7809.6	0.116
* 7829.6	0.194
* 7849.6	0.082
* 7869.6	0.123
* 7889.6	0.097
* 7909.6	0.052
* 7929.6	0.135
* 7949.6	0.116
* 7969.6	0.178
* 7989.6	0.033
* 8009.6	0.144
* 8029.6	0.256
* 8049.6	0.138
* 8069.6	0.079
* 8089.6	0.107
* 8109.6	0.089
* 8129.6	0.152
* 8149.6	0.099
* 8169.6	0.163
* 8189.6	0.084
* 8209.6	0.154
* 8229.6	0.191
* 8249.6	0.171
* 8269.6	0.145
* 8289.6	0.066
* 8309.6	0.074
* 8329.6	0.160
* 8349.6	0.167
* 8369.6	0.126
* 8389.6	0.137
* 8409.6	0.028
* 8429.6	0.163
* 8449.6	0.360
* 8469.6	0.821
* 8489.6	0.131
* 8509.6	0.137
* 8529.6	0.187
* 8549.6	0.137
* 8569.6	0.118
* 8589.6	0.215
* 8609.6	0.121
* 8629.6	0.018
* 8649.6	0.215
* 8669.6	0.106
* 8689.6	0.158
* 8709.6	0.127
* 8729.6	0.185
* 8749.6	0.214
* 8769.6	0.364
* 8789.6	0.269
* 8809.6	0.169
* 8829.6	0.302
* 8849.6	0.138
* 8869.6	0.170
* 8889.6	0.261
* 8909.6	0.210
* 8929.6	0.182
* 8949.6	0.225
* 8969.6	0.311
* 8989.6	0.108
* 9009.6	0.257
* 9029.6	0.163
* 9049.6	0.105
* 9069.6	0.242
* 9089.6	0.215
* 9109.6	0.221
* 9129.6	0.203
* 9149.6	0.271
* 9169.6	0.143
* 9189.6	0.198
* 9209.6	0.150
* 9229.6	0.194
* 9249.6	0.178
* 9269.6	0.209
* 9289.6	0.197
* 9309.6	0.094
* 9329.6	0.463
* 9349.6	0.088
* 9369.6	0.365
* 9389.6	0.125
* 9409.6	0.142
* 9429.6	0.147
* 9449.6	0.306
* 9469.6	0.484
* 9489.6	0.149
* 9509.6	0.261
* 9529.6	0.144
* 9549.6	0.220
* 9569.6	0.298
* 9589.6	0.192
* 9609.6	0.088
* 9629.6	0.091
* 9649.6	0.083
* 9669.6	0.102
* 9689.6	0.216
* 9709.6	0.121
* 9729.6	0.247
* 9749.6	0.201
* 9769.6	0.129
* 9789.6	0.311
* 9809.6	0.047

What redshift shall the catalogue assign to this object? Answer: 1.27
